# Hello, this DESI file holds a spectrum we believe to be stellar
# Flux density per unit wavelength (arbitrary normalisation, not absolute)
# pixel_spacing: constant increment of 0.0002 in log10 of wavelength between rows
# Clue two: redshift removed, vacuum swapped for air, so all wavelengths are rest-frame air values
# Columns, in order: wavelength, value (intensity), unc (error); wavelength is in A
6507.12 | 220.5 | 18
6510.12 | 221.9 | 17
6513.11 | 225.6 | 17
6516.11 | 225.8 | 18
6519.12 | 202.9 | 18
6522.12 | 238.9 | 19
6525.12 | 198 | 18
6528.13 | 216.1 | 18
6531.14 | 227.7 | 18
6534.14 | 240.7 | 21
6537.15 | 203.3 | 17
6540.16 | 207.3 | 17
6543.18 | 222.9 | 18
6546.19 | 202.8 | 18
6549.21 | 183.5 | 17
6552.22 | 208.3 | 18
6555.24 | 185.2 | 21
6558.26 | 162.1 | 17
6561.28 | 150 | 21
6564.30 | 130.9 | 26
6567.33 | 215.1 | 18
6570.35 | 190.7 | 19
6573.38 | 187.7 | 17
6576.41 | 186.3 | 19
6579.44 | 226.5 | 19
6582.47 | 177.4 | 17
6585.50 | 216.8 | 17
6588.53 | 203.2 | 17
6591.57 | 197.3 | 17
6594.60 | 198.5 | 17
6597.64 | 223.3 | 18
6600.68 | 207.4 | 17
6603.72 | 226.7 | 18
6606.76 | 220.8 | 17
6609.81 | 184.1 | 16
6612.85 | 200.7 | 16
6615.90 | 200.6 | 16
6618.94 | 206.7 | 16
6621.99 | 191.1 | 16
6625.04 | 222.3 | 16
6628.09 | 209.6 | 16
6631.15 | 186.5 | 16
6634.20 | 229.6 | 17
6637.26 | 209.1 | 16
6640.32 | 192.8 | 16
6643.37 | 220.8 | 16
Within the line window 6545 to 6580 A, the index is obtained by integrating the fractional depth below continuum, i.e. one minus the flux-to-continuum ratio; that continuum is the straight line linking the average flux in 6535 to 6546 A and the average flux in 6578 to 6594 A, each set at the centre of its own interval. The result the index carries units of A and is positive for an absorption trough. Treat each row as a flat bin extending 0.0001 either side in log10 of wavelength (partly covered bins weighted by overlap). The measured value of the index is 3.9 A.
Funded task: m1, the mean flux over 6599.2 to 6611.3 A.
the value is 210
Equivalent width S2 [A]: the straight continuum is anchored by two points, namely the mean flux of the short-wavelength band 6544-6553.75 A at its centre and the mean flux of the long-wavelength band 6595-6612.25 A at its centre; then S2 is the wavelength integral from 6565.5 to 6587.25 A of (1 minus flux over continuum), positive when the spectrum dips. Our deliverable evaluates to 0.7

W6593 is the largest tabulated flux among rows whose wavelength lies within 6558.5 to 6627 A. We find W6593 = 226.7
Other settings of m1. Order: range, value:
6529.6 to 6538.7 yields 224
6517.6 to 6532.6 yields 217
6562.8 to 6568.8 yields 173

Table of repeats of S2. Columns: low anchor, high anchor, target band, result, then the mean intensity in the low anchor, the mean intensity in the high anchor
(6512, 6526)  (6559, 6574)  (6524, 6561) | -1.2 A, 219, 173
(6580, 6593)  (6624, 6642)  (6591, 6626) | -0.4 A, 201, 208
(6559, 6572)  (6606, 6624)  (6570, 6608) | -4.1 A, 171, 200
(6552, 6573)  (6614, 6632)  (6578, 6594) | -1.5 A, 176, 203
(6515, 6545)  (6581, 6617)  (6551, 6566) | 3.2 A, 218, 205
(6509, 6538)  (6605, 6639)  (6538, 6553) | 0.9 A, 221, 206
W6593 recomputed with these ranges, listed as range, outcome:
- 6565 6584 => 226.5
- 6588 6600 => 223.3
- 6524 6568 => 240.7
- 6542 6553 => 222.9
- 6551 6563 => 208.3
